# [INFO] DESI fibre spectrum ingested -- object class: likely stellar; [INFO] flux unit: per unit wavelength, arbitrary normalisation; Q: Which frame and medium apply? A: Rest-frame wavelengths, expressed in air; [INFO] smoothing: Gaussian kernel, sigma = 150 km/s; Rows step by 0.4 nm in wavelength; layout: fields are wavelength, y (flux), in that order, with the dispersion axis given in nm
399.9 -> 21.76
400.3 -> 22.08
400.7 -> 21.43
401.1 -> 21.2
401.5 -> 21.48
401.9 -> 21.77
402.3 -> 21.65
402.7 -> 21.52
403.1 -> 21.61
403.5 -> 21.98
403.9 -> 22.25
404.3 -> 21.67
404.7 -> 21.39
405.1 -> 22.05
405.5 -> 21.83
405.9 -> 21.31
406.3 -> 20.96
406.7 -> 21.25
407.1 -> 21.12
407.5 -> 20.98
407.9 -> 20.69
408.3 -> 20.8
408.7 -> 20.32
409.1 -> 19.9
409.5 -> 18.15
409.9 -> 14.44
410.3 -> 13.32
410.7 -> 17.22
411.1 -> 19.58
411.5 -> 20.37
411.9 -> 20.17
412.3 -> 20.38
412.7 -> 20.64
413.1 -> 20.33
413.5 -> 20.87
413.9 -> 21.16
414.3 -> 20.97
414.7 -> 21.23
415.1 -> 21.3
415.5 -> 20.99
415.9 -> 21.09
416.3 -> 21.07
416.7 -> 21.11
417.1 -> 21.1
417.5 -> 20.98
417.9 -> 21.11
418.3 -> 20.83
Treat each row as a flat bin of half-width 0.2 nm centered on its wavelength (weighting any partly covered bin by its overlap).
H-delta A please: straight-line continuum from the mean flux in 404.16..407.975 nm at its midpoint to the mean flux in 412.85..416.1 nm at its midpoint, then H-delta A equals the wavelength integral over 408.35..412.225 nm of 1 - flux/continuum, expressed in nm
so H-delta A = 0.52 nm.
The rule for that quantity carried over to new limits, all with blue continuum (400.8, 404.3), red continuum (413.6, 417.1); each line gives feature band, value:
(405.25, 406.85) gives 0.012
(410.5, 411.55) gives 0.120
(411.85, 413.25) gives 0.055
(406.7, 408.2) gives 0.035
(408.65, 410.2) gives 0.268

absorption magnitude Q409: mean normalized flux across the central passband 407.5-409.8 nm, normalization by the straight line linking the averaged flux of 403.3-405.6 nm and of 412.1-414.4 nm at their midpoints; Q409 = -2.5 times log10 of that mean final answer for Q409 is 0.08 mag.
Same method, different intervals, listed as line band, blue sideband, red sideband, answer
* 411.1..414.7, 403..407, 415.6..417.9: 0.03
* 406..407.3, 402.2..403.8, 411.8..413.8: 0.01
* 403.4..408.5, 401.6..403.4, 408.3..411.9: -0.07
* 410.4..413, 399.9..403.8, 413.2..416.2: 0.09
